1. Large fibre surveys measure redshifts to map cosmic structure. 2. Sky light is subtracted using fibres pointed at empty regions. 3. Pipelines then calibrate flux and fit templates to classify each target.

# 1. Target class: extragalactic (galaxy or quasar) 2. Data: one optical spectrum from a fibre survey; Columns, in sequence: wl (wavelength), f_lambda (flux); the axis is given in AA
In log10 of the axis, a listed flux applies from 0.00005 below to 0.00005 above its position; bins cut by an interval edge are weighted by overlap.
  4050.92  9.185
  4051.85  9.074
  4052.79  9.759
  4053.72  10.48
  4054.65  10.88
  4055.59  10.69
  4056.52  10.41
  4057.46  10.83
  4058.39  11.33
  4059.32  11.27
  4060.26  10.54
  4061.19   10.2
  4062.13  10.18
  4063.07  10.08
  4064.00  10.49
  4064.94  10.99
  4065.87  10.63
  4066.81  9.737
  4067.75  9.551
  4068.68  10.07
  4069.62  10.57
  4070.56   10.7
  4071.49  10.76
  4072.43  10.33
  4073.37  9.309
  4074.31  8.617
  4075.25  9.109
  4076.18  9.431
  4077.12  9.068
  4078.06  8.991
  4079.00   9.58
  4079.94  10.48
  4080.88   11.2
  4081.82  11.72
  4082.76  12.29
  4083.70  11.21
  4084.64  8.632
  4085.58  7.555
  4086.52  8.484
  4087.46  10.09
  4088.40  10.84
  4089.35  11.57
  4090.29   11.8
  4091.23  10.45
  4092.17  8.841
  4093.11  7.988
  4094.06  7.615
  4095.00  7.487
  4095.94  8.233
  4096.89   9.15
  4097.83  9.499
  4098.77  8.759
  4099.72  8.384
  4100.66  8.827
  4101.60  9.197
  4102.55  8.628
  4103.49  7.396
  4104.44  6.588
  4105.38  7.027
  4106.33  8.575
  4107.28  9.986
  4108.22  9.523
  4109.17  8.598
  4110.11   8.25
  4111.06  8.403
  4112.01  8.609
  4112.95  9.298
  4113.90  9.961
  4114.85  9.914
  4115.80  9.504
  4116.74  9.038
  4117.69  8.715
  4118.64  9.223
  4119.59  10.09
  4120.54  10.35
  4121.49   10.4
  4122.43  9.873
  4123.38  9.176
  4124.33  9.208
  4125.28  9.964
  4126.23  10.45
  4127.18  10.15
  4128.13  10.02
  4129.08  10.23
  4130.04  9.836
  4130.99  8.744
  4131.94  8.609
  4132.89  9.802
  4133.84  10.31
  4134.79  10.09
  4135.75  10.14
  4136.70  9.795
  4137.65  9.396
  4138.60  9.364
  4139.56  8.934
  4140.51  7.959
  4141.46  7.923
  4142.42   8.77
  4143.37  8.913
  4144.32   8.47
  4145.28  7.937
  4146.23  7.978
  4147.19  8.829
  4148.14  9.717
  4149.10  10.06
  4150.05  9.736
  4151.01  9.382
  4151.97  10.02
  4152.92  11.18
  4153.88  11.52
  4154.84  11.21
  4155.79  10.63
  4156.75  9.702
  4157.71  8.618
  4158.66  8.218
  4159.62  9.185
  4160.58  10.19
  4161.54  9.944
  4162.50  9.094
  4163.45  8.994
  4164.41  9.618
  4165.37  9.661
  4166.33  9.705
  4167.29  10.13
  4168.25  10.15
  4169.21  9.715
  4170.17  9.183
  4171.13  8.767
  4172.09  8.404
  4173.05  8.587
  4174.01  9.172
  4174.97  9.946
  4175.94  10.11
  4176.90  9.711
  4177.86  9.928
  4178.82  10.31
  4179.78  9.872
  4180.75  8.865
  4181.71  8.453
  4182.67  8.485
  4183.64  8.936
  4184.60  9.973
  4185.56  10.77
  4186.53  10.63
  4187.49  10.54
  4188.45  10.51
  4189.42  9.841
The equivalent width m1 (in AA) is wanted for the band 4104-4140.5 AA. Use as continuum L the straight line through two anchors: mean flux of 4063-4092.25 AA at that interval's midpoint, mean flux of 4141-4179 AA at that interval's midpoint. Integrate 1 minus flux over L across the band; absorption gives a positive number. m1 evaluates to 1.5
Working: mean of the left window 10.1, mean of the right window 9.48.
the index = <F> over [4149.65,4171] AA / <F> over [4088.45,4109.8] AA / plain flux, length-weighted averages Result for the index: 1.1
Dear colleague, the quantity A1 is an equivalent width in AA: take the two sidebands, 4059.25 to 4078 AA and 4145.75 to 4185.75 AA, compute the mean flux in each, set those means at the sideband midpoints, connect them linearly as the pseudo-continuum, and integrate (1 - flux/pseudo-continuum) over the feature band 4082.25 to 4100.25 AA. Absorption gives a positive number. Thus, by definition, 0.9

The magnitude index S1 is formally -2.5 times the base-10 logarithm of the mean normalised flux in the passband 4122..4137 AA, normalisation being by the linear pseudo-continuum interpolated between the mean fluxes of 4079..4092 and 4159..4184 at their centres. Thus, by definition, 0.015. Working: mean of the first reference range 10.4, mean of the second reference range 9.42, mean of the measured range 9.77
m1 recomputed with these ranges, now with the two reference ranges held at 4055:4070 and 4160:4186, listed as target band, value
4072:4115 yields 4.1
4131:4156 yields 0.8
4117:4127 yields 0.2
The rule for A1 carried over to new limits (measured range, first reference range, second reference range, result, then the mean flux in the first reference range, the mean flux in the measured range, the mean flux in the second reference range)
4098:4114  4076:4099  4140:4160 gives 1.64 AA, 9.65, 8.58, 9.33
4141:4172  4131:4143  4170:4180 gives -0.37 AA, 9.24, 9.46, 9.45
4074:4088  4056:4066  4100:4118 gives 0.08 AA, 10.6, 9.79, 8.74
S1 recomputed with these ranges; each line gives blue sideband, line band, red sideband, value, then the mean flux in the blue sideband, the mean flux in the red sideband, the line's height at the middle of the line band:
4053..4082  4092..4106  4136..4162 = 0.20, 10.2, 9.4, 9.92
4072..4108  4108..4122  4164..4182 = 0.00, 9.29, 9.5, 9.35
